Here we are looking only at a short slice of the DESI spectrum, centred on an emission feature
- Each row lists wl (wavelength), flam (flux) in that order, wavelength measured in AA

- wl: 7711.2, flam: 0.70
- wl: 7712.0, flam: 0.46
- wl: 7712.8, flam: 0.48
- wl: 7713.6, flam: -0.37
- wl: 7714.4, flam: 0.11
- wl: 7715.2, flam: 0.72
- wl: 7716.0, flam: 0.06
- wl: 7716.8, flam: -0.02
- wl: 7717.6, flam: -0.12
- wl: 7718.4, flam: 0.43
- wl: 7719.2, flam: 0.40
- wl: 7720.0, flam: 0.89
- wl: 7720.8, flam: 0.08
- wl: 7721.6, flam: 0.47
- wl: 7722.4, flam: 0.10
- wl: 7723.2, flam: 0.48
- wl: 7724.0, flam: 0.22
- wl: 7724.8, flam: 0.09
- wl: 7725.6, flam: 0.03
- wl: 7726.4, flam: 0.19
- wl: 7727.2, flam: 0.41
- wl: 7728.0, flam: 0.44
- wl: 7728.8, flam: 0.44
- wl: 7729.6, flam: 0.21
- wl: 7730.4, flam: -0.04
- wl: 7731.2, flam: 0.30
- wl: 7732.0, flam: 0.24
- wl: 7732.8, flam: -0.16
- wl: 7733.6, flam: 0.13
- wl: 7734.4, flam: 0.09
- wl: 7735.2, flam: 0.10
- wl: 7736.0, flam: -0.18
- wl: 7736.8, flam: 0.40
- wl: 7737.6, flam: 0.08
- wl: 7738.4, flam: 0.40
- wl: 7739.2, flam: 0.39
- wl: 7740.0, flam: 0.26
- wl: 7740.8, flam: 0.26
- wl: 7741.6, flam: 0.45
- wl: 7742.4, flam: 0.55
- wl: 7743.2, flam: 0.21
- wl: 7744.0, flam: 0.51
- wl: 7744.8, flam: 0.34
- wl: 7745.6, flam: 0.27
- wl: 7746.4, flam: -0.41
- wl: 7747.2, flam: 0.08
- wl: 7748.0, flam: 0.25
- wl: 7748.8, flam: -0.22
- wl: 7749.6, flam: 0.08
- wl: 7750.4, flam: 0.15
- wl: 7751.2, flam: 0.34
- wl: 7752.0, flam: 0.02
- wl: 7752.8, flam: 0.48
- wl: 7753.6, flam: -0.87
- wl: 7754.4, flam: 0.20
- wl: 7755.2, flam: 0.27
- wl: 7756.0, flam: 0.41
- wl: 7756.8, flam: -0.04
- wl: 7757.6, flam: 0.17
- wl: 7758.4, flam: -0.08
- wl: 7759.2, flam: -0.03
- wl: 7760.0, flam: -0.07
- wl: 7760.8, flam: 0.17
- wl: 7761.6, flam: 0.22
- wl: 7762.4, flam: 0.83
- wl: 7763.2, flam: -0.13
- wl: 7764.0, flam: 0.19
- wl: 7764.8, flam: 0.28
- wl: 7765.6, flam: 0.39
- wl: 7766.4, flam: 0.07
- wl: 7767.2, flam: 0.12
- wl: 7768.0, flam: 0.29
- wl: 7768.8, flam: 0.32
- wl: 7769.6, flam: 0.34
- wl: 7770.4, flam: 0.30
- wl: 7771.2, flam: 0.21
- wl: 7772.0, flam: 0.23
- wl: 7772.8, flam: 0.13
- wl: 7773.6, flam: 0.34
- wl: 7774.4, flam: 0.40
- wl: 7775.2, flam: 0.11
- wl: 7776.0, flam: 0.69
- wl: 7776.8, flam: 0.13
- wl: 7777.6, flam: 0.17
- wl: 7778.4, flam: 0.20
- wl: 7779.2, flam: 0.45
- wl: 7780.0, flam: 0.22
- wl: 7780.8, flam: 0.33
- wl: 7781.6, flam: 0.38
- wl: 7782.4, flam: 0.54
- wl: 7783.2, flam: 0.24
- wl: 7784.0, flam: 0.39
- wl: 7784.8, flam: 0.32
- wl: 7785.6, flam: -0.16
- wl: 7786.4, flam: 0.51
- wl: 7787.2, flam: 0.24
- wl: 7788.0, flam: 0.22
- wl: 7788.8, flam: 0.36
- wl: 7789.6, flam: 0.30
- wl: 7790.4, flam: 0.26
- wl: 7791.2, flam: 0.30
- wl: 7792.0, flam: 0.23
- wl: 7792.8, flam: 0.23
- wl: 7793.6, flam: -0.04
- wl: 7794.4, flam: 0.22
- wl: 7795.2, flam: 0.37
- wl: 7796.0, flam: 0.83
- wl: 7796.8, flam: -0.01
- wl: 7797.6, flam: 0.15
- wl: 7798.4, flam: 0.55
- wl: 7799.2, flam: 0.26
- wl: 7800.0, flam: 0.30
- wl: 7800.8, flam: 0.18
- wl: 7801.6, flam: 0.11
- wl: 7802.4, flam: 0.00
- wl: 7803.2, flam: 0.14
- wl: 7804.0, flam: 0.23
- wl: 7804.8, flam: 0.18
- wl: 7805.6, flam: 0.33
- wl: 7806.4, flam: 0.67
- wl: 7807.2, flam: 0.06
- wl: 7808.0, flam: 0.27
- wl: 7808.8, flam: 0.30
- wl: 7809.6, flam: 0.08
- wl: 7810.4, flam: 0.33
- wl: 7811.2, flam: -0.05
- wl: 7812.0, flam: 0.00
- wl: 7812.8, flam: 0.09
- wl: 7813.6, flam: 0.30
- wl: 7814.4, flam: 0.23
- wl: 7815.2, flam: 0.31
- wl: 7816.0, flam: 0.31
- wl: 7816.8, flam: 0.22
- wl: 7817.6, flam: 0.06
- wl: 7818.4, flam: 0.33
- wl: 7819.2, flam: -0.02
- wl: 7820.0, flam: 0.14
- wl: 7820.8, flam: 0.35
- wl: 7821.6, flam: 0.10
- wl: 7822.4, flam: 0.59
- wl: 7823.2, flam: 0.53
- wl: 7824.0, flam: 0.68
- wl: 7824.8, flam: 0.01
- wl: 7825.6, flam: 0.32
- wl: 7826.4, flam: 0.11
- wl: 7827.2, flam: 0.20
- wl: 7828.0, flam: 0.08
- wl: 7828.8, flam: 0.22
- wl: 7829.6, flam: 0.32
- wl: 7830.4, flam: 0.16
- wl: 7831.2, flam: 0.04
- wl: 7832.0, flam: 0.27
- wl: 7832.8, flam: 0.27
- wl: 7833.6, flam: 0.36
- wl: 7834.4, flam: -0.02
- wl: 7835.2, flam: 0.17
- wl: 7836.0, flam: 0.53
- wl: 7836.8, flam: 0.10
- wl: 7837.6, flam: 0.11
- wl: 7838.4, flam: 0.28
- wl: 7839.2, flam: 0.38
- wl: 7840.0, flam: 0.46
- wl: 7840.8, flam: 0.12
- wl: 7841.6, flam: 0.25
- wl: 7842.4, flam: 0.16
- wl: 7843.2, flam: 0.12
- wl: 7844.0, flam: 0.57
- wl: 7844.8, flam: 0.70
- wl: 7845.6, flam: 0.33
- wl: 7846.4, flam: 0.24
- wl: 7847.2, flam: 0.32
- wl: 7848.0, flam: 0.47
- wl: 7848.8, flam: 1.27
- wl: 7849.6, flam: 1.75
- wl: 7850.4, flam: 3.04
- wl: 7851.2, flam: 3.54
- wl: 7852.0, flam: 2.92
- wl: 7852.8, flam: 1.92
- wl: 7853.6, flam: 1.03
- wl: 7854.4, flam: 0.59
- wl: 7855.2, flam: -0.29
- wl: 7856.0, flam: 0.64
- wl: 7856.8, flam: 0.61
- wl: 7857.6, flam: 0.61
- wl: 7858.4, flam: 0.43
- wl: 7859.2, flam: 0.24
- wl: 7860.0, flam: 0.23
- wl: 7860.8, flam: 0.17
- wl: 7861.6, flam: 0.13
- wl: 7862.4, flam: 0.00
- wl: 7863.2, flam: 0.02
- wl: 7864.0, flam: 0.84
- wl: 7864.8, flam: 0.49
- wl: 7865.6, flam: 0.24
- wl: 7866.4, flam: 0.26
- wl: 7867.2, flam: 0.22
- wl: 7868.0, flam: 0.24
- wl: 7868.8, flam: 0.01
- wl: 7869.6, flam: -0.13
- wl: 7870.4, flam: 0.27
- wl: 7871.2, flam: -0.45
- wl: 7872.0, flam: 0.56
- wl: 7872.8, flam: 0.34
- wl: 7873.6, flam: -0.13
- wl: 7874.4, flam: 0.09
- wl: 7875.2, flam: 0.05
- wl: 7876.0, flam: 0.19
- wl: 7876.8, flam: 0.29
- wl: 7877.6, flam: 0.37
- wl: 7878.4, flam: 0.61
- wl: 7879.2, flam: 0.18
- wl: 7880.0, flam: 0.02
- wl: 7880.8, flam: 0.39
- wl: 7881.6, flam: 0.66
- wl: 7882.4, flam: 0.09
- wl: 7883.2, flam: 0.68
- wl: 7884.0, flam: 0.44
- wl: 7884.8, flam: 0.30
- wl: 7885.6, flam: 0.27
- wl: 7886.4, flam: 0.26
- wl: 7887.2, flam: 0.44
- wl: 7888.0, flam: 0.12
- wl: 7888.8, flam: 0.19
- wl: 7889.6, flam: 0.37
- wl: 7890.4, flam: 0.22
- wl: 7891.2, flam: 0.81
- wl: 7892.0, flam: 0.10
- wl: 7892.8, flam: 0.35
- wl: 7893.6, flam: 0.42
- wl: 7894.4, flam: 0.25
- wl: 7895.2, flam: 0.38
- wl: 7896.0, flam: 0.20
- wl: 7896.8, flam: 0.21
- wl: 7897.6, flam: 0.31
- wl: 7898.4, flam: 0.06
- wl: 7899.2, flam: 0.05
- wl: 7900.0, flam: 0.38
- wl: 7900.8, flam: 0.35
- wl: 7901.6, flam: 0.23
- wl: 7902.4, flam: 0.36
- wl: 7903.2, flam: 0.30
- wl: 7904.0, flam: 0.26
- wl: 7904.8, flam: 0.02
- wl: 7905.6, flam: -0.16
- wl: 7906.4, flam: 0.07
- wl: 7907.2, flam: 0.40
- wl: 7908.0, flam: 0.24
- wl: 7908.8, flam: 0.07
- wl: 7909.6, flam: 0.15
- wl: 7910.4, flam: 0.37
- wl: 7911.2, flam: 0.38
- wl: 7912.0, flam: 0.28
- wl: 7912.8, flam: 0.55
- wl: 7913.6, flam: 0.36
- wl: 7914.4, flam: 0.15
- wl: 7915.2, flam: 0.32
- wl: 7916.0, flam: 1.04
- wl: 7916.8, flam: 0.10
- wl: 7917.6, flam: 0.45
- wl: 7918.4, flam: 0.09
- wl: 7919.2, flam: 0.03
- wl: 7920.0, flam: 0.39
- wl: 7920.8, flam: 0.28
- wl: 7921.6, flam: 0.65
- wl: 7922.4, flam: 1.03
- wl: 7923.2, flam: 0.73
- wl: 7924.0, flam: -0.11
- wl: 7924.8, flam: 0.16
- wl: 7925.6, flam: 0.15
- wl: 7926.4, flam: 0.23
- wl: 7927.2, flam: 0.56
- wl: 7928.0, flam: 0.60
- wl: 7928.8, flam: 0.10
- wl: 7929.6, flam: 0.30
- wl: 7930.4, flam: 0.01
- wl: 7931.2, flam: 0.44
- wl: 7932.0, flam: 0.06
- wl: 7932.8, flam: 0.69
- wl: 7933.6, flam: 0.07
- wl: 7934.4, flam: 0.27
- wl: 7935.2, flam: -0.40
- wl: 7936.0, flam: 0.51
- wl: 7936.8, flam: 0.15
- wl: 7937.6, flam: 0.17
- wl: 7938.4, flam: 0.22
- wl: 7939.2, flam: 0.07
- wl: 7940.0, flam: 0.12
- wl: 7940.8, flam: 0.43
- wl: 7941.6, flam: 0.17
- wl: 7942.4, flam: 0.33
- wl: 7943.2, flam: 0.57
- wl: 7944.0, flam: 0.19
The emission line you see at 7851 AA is H-beta 4861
